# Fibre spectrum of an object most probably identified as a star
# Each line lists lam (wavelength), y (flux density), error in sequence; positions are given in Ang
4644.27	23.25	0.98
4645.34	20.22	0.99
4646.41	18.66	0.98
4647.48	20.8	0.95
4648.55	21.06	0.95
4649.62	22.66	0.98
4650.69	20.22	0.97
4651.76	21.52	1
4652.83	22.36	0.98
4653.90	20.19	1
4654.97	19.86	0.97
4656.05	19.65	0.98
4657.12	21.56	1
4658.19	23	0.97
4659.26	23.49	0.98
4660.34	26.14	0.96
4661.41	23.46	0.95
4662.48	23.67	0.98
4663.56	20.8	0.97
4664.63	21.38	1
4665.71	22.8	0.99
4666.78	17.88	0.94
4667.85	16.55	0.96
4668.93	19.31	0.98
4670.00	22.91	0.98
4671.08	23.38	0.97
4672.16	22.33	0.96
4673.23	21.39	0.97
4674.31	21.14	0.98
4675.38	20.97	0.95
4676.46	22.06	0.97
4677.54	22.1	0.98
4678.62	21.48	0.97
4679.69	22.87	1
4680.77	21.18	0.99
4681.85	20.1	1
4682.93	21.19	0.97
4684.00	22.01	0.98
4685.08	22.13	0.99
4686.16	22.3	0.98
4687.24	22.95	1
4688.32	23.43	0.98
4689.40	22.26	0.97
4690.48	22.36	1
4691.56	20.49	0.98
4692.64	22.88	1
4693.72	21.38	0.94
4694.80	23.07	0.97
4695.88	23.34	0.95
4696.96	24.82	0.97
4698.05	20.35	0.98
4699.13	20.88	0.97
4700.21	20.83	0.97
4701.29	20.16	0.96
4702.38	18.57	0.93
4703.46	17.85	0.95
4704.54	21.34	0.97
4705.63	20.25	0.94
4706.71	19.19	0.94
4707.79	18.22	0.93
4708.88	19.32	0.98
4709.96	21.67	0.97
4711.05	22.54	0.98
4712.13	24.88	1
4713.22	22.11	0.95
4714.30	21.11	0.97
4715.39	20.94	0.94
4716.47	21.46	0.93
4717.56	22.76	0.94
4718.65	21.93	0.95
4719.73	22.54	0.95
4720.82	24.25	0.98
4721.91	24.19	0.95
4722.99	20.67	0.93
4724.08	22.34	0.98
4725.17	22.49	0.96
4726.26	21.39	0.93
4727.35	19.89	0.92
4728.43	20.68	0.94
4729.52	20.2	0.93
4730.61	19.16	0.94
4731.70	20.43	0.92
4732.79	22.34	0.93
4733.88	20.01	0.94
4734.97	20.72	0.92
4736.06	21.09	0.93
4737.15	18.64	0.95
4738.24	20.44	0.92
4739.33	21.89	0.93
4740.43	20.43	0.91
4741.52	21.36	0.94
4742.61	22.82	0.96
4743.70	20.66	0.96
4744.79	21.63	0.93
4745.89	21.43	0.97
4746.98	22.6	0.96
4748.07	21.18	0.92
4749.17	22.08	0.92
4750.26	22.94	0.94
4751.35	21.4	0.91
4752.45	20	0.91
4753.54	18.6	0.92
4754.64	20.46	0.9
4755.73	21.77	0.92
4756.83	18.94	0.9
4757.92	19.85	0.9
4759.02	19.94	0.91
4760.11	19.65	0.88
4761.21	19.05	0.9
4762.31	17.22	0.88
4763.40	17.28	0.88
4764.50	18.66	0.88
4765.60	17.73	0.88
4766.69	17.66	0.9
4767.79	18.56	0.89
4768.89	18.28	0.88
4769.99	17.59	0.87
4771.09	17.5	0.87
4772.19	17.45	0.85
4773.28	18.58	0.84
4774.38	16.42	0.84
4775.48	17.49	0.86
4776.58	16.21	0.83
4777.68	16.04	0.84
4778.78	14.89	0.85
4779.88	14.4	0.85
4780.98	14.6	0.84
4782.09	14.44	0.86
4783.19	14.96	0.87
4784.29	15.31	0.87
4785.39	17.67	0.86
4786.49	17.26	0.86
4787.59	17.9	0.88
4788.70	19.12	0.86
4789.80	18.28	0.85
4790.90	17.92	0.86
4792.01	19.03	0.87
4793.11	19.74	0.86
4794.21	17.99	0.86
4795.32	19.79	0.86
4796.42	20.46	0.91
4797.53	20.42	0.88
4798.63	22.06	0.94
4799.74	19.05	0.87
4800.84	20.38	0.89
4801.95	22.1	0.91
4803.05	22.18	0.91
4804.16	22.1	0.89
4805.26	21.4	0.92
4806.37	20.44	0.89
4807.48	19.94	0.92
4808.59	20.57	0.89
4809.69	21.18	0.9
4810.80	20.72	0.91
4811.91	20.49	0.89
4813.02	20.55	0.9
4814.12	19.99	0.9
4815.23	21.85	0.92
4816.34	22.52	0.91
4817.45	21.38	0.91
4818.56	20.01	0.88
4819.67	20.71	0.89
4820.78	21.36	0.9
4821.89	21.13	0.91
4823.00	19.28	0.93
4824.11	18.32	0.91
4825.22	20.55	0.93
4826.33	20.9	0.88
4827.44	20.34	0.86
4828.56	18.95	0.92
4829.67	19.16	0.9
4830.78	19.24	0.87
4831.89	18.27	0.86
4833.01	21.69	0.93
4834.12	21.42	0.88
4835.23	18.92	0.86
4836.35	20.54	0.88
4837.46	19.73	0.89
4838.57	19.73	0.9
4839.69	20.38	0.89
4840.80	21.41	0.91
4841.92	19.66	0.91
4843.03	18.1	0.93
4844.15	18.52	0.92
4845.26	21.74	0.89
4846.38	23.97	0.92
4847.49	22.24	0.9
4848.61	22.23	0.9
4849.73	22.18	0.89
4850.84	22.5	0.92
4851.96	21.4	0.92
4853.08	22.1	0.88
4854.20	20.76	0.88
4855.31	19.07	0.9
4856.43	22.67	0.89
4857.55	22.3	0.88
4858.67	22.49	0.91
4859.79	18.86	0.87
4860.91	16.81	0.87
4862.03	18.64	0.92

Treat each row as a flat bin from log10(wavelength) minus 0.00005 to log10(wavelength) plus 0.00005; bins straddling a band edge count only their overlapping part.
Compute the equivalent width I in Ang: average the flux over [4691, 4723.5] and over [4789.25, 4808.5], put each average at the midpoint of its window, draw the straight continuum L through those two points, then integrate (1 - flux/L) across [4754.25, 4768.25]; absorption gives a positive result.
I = 1.2 Ang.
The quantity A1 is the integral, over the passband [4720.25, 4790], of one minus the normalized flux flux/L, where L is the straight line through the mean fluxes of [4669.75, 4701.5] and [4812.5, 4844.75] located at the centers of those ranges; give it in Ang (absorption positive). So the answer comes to 5.8 Ang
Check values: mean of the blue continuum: 22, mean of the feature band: 19.4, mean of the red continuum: 20.2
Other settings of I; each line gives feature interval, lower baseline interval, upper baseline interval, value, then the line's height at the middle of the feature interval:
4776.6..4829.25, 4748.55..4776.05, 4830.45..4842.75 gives 0.7 Ang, 19.6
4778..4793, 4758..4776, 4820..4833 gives 1.6 Ang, 18.7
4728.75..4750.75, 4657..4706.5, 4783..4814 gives -0.5 Ang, 20.7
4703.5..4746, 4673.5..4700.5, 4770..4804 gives -1.6 Ang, 20.5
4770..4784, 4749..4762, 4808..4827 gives 2.9 Ang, 20.4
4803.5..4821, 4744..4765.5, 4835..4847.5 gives -0.5 Ang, 20.3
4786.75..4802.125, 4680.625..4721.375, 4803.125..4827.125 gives 1.0 Ang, 20.9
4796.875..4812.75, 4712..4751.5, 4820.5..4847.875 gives -0.3 Ang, 20.6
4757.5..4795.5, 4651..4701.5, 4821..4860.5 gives 6.4 Ang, 21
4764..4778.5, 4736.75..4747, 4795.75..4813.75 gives 2.4 Ang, 21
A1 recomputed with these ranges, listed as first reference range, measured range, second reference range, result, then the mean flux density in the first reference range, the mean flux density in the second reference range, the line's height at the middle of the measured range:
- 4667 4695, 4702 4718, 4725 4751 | 0.4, 21.6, 21.1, 21.4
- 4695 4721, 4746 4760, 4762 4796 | -1.5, 21.3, 17.3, 18.8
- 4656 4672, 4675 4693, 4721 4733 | -0.2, 21.8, 21.3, 21.7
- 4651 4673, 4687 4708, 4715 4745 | 0.2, 21.6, 21.3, 21.5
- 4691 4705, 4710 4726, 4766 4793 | -1.7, 21.2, 17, 20.2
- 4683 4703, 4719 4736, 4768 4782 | -1.5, 21.9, 16.6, 19.6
